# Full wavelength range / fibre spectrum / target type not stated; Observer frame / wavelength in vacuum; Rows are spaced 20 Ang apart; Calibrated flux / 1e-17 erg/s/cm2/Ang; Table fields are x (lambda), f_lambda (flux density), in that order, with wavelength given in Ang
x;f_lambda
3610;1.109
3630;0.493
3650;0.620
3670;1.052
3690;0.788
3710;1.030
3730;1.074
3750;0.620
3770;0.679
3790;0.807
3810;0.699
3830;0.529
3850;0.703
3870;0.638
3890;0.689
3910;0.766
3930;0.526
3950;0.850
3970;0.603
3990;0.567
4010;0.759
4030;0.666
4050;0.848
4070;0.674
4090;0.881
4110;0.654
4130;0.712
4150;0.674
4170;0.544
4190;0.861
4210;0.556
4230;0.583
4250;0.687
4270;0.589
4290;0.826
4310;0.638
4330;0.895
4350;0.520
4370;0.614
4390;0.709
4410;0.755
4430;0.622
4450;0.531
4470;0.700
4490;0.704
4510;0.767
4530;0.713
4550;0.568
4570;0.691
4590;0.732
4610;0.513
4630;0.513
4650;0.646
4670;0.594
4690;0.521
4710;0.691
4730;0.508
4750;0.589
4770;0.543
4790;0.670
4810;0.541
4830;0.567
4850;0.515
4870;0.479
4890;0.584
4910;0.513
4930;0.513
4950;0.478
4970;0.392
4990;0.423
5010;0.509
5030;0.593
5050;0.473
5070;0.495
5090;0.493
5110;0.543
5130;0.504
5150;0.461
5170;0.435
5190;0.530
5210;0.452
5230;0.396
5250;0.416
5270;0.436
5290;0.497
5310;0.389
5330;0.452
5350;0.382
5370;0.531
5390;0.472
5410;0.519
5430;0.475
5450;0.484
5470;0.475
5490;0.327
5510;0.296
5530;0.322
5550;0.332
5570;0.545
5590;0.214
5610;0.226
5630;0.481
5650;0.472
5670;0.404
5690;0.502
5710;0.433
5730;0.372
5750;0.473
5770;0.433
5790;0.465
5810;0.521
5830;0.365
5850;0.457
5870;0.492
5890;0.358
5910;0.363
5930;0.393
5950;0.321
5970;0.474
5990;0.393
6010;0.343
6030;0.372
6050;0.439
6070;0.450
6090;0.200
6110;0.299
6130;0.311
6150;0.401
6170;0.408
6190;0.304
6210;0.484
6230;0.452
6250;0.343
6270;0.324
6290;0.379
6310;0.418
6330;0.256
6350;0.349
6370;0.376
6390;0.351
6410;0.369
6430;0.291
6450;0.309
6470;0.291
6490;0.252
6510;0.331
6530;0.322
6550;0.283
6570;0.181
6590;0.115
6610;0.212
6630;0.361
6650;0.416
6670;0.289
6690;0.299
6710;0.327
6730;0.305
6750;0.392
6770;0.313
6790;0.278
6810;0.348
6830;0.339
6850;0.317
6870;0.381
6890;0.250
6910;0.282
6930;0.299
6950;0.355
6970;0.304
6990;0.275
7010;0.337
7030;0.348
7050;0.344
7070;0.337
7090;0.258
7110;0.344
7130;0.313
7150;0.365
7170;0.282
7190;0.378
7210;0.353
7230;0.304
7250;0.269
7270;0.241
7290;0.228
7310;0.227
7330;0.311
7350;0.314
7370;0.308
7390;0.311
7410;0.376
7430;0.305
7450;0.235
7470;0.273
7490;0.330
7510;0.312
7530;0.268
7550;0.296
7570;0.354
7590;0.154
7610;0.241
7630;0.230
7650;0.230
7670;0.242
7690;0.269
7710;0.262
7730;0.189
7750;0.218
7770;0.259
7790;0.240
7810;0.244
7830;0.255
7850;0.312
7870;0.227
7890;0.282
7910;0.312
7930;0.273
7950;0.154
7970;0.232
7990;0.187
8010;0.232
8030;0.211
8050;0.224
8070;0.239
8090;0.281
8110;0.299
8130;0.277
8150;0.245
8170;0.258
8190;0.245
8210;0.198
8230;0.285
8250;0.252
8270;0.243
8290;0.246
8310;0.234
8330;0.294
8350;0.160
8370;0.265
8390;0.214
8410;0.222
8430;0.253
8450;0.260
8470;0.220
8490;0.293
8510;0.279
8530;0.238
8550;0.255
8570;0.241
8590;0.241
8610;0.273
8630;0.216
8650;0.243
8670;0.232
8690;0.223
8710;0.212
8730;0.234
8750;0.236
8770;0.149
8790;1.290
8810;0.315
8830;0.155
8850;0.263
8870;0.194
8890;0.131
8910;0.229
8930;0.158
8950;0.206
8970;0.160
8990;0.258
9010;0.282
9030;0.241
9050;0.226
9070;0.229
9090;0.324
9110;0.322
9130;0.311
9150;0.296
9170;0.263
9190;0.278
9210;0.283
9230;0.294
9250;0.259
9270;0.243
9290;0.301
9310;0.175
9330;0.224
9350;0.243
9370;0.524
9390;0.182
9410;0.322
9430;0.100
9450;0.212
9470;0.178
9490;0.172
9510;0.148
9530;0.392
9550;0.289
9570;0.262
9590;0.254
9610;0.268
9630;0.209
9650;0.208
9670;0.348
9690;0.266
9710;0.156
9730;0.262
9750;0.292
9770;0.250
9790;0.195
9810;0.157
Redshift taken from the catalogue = 1.358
